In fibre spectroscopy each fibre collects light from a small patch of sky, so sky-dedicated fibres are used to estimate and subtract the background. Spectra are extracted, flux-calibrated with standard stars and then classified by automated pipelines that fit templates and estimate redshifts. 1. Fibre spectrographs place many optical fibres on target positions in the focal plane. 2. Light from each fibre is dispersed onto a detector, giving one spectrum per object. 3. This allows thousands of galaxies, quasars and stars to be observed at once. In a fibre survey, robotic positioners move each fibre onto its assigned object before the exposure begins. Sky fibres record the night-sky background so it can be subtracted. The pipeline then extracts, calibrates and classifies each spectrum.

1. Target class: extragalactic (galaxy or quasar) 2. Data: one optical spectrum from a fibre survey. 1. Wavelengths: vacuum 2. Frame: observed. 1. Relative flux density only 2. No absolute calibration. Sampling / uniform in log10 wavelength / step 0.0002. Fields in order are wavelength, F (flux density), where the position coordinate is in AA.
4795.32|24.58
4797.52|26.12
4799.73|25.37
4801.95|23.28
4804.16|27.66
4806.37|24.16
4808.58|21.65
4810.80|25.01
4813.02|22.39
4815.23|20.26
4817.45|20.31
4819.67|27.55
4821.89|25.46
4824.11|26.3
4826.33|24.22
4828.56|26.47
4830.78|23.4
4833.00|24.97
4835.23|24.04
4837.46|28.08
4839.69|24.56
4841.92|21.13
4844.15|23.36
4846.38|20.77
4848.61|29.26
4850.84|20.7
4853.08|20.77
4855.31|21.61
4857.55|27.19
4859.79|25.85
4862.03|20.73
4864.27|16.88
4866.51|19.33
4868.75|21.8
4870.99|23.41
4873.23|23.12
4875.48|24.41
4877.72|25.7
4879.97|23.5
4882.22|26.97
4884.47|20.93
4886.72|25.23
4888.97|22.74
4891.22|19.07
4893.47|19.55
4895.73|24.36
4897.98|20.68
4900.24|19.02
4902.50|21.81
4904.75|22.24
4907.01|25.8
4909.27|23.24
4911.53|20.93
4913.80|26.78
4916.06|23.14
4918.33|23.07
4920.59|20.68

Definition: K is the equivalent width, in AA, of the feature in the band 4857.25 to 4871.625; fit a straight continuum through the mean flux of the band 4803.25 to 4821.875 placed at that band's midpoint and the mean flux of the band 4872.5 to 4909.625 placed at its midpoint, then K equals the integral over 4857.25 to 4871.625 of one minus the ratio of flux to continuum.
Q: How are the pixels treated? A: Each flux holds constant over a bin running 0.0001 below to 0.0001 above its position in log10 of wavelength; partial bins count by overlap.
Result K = 0.8 AA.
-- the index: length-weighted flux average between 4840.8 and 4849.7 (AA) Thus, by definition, 23.6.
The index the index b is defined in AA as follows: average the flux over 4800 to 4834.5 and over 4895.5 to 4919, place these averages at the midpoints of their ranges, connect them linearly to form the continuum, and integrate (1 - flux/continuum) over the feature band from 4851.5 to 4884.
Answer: 0.72 AA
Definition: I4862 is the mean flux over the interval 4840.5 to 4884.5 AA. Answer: 22.9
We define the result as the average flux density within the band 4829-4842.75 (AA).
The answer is 24.5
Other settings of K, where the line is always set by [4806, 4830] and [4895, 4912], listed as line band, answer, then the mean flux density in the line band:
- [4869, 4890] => -1.1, 23.9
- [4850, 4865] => 0.7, 22.1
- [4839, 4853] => 0.2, 23.1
